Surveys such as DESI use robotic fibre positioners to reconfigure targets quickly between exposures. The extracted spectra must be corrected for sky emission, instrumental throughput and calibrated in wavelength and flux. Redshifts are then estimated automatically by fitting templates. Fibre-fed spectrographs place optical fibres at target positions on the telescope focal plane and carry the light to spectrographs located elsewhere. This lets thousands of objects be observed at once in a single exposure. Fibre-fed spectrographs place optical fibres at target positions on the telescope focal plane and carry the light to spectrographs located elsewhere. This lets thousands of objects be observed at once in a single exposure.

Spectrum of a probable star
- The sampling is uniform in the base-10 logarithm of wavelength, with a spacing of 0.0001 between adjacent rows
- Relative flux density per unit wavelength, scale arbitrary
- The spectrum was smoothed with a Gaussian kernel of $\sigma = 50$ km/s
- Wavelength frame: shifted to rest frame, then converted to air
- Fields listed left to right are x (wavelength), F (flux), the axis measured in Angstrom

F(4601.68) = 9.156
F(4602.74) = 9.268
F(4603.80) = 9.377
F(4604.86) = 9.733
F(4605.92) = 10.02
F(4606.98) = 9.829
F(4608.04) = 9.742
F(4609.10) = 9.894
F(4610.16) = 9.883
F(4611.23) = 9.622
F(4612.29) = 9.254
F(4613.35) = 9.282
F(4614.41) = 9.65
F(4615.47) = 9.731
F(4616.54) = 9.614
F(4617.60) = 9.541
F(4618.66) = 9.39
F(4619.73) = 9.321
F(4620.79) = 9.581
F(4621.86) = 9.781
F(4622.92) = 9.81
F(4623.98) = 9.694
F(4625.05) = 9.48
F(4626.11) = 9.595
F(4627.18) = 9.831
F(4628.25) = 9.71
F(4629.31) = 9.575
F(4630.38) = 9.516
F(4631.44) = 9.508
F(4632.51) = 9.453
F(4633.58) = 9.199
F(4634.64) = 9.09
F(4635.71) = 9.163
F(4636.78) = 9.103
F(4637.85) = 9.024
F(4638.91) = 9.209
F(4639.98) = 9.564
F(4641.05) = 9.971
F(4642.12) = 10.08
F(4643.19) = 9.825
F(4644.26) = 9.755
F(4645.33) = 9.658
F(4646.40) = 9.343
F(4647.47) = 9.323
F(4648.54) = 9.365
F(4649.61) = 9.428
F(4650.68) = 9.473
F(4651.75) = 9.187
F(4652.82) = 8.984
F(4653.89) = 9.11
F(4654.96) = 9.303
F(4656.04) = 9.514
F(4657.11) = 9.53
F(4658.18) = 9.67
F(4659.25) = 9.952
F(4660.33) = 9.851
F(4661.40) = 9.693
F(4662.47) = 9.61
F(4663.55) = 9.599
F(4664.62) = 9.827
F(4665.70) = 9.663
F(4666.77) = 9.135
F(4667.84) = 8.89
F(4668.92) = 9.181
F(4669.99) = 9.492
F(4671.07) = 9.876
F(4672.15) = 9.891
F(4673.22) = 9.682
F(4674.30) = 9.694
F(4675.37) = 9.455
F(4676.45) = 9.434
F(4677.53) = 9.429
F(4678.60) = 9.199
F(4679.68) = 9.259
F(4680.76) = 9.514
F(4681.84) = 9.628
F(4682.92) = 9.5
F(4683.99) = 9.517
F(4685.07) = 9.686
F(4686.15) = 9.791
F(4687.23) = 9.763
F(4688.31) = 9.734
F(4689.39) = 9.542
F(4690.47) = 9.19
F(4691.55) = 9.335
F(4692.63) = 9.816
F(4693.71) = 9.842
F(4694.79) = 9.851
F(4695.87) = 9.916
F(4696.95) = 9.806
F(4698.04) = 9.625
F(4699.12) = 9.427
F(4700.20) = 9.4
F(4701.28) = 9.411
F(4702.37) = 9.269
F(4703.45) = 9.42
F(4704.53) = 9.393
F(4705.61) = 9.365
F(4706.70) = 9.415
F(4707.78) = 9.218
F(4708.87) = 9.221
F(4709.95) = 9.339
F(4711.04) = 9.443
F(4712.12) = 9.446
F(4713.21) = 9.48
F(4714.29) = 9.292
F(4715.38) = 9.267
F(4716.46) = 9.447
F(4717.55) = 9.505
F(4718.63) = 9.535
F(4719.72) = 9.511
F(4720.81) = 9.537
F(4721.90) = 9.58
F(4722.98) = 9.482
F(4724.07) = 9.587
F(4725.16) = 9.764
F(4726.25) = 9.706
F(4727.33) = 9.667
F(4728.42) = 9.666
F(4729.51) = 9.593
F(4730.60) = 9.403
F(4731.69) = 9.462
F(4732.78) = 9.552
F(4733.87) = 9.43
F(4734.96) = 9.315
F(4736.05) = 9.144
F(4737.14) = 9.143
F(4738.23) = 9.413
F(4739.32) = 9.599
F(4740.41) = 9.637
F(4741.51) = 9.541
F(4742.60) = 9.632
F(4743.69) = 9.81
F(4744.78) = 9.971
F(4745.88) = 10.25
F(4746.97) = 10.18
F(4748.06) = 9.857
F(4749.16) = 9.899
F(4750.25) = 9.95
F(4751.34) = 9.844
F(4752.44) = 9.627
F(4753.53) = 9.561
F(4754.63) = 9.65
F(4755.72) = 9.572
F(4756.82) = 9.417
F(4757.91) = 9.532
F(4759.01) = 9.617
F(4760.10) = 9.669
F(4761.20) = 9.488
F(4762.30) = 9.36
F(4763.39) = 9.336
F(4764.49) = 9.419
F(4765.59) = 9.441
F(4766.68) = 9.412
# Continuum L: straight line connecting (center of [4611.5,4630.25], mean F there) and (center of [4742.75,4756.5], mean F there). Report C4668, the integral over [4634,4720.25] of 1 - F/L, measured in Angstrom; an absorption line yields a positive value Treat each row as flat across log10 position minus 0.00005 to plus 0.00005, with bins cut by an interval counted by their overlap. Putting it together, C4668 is 1.8 Angstrom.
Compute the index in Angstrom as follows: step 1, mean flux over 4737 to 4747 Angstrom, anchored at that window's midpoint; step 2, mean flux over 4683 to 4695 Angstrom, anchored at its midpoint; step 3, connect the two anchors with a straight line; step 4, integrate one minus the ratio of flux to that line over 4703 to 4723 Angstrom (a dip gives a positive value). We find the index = 0.5 Angstrom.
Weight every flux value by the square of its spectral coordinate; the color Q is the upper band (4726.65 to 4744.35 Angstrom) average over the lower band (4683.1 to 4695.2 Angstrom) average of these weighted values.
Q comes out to 1.01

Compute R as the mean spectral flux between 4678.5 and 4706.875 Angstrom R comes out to 9.55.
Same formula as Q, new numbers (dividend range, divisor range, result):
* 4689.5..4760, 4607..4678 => 1.04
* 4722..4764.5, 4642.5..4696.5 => 1.04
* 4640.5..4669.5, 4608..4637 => 1.01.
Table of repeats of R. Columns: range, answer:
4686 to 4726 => 9.51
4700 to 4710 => 9.34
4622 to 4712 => 9.51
